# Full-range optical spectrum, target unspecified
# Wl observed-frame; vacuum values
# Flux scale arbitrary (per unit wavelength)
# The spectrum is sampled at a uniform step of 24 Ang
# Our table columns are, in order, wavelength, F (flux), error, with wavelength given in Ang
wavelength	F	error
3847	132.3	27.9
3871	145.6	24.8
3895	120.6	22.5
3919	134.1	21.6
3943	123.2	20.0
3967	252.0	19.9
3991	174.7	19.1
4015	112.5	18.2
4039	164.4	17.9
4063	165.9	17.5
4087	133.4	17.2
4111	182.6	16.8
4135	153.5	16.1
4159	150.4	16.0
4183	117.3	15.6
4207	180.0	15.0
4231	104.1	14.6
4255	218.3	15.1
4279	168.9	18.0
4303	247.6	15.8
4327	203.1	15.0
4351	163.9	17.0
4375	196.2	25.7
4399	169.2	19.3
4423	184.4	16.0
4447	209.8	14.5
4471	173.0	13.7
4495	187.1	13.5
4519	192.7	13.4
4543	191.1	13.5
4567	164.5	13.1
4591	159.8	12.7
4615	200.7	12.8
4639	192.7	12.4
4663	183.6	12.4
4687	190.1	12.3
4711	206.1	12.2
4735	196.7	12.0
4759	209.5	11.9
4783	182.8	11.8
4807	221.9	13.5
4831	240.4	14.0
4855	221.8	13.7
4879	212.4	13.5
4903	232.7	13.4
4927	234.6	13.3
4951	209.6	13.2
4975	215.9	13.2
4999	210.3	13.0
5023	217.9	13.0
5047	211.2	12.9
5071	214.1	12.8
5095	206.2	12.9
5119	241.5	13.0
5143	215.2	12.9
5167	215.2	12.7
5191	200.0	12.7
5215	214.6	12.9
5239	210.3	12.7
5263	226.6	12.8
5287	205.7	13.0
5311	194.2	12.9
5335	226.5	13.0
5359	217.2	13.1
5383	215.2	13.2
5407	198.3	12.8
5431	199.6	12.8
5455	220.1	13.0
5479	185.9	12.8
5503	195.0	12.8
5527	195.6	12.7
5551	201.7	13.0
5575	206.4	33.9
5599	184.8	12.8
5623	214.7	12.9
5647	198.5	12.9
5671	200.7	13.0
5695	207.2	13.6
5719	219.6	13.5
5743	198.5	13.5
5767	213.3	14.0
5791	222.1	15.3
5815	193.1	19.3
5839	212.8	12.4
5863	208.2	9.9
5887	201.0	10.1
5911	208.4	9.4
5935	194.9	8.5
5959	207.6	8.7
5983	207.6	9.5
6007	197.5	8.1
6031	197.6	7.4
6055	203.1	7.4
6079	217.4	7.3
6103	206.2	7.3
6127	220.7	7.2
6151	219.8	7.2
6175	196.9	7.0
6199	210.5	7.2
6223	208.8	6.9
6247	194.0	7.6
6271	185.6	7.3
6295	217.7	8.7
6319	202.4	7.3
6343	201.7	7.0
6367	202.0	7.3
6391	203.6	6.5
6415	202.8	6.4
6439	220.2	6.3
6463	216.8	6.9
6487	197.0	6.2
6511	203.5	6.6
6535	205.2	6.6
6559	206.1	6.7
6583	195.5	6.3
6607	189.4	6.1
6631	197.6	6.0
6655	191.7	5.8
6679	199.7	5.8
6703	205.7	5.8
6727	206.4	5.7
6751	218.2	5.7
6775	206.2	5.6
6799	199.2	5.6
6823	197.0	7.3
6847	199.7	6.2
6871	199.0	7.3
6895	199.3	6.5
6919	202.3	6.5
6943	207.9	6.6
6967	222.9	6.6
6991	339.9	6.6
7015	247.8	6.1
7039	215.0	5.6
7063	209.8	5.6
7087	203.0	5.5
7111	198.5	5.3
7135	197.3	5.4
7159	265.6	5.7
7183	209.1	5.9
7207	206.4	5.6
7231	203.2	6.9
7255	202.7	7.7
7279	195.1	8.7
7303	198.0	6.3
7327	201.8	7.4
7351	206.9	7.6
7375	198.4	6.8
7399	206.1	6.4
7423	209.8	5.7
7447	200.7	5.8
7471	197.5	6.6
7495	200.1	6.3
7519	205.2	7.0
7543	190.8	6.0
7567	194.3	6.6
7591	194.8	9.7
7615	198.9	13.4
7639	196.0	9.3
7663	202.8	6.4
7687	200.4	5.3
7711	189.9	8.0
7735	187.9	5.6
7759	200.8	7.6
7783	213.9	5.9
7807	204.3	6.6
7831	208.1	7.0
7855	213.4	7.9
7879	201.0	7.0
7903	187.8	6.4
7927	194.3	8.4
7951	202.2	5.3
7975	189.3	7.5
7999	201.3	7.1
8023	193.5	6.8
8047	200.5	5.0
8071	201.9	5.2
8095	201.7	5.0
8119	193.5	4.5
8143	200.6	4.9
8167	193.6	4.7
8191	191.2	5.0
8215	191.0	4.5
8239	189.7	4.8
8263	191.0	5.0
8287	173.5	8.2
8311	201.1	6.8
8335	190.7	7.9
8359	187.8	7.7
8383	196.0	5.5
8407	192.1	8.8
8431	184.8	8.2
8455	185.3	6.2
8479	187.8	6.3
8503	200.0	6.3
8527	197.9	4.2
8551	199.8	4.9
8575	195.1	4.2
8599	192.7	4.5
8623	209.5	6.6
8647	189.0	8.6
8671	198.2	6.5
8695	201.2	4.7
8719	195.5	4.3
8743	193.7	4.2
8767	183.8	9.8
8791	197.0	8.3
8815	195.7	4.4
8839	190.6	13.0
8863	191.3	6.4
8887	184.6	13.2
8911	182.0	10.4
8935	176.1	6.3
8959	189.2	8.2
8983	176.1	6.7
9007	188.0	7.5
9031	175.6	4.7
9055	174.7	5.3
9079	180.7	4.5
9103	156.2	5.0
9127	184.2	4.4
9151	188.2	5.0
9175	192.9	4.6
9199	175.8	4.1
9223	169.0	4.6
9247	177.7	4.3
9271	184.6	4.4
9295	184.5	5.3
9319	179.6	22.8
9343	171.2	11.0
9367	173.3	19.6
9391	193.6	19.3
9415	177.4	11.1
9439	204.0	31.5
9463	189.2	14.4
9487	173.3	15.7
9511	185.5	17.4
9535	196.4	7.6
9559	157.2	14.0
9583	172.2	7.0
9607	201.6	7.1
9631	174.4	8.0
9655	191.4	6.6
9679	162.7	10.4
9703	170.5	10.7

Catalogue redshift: 0.06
